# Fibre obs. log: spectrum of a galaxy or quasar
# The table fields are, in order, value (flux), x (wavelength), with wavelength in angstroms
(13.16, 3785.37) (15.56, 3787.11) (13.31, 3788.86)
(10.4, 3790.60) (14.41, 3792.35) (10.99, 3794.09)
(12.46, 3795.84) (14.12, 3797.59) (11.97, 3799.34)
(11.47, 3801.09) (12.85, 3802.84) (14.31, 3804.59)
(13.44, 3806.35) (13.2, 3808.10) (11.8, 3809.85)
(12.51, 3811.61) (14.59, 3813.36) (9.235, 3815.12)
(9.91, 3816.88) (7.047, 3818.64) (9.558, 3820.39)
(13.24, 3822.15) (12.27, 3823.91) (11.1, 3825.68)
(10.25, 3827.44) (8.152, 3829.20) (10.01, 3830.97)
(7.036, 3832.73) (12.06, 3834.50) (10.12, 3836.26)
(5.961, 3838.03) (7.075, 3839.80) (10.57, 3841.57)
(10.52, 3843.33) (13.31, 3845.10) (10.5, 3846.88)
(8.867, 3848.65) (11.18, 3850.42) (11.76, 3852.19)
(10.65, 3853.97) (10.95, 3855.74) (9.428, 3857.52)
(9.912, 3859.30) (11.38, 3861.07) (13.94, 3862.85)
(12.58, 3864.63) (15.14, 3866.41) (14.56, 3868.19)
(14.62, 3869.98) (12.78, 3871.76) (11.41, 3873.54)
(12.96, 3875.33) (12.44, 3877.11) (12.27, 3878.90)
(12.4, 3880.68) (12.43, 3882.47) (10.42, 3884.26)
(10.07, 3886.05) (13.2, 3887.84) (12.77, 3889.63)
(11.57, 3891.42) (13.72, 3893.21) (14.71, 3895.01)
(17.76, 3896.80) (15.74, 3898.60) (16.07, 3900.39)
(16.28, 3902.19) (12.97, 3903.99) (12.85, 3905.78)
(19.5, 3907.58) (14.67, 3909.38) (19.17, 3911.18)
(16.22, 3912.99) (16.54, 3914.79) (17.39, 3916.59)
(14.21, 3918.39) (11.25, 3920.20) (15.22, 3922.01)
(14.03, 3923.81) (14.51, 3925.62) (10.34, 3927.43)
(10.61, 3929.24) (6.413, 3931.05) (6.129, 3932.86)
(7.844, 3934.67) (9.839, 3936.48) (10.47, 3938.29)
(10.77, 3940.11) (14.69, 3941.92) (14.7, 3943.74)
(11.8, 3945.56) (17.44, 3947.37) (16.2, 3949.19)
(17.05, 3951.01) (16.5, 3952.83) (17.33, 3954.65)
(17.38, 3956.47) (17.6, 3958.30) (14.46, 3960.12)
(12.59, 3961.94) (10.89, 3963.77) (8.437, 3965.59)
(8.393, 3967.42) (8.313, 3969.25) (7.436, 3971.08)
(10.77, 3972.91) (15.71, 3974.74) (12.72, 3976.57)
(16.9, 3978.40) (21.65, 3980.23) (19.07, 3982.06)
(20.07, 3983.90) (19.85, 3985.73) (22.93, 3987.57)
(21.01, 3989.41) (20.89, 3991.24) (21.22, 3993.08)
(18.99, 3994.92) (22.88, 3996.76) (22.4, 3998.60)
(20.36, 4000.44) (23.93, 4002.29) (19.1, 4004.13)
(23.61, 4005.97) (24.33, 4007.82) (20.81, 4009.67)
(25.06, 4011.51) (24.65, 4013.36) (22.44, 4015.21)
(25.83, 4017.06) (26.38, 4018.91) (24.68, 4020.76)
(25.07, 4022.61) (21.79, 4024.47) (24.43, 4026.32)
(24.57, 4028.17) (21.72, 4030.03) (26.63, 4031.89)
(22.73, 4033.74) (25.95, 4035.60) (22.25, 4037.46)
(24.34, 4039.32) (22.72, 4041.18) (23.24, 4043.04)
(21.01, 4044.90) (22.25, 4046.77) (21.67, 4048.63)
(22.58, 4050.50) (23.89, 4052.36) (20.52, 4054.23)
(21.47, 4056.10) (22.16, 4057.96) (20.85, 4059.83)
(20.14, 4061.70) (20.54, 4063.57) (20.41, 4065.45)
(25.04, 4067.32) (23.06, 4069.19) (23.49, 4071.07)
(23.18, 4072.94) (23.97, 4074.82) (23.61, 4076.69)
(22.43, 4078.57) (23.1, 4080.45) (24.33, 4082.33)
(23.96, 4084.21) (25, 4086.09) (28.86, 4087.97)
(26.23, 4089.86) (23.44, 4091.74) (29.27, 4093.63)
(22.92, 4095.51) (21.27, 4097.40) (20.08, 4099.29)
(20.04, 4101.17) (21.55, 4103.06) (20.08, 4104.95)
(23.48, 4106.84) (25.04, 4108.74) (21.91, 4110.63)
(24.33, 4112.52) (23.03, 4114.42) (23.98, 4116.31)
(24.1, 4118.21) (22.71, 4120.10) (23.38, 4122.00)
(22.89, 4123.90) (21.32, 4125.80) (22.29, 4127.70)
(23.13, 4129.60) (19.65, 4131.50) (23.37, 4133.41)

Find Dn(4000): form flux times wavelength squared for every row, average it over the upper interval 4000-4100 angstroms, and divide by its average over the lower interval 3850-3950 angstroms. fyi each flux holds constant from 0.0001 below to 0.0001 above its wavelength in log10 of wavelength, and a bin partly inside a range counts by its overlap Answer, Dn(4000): 1.9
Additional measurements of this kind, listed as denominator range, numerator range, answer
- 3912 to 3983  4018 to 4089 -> 1.84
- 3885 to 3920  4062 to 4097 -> 1.75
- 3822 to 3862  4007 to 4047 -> 2.56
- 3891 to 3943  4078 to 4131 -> 1.90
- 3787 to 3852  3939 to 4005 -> 1.60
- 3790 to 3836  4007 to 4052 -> 2.30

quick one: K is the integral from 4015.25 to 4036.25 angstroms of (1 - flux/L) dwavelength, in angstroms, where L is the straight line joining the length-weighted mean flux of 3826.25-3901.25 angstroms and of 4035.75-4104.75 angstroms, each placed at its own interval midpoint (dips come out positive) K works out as -4.0 angstroms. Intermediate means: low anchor 11.7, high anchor 22.9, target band 24.4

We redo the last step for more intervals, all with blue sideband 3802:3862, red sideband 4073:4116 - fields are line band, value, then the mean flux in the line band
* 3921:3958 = 6.9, 13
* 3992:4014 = -3.6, 22.2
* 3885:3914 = -1.6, 14.8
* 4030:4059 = -2.4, 22.8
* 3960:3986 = 5.9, 13.7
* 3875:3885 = 0.7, 12.1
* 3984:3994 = -1.5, 21.1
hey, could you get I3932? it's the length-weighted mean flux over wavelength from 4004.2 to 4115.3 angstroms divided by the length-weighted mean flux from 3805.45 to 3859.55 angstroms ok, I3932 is 2.21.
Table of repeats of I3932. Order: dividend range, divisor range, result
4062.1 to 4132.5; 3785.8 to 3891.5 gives 2.00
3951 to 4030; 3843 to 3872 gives 1.61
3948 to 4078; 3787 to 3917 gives 1.65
